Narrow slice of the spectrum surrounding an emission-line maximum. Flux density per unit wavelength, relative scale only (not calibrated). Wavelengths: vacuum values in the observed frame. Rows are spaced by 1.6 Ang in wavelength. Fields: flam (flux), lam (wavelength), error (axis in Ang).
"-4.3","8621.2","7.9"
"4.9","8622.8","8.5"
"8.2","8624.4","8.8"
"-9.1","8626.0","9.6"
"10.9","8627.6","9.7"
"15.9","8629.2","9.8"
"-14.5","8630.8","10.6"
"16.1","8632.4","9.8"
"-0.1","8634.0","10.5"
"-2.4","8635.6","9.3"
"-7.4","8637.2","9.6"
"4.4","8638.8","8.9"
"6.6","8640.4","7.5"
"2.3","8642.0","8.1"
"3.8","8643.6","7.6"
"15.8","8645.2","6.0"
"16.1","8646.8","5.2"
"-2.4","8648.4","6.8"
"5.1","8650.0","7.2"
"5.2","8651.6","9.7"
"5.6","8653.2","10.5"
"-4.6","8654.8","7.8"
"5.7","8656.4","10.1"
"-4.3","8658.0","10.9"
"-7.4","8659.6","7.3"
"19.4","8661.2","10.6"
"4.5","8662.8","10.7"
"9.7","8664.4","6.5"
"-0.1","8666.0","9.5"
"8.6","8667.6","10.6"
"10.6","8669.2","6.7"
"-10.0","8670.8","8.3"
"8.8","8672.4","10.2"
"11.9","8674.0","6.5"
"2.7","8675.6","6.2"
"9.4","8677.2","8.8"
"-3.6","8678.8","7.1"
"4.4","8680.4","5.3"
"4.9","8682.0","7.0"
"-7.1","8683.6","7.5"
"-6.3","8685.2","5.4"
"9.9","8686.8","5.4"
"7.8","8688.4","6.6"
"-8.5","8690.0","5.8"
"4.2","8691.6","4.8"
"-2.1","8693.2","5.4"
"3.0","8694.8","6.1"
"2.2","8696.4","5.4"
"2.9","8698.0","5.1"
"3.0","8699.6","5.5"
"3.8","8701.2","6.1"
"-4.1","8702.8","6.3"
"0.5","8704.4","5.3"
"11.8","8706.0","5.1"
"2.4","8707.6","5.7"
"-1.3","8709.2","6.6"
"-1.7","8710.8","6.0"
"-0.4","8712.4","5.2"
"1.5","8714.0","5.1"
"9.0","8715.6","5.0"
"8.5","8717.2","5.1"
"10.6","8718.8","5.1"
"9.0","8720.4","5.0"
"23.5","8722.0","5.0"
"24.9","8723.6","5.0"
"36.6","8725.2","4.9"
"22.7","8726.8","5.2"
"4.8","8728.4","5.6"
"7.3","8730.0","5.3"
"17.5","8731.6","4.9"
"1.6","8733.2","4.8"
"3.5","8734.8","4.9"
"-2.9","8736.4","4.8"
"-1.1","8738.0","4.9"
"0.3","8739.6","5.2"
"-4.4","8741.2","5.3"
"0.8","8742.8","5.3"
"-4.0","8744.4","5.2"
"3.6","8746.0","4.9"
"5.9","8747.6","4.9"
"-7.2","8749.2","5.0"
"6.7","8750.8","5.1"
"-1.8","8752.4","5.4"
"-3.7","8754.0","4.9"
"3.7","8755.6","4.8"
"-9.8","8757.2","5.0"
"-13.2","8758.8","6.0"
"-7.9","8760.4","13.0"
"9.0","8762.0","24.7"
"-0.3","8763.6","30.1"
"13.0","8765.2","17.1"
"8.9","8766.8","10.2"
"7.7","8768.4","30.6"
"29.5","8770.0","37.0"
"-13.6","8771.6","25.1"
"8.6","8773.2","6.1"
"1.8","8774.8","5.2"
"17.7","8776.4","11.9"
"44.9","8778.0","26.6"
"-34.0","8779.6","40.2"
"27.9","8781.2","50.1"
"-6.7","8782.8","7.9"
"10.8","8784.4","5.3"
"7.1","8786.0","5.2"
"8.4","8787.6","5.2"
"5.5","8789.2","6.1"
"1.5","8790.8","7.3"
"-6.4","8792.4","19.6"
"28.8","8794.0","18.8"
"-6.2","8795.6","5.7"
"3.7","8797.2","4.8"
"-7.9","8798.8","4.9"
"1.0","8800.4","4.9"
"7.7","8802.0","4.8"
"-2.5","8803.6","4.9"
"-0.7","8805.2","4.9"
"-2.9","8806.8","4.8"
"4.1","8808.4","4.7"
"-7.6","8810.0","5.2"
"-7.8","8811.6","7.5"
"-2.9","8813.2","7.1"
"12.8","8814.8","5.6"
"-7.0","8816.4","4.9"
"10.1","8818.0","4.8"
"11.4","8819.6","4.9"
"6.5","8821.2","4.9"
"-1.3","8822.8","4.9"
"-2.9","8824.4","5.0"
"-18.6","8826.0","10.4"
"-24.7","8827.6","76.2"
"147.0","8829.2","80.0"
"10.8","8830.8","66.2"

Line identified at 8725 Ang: Hgamma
